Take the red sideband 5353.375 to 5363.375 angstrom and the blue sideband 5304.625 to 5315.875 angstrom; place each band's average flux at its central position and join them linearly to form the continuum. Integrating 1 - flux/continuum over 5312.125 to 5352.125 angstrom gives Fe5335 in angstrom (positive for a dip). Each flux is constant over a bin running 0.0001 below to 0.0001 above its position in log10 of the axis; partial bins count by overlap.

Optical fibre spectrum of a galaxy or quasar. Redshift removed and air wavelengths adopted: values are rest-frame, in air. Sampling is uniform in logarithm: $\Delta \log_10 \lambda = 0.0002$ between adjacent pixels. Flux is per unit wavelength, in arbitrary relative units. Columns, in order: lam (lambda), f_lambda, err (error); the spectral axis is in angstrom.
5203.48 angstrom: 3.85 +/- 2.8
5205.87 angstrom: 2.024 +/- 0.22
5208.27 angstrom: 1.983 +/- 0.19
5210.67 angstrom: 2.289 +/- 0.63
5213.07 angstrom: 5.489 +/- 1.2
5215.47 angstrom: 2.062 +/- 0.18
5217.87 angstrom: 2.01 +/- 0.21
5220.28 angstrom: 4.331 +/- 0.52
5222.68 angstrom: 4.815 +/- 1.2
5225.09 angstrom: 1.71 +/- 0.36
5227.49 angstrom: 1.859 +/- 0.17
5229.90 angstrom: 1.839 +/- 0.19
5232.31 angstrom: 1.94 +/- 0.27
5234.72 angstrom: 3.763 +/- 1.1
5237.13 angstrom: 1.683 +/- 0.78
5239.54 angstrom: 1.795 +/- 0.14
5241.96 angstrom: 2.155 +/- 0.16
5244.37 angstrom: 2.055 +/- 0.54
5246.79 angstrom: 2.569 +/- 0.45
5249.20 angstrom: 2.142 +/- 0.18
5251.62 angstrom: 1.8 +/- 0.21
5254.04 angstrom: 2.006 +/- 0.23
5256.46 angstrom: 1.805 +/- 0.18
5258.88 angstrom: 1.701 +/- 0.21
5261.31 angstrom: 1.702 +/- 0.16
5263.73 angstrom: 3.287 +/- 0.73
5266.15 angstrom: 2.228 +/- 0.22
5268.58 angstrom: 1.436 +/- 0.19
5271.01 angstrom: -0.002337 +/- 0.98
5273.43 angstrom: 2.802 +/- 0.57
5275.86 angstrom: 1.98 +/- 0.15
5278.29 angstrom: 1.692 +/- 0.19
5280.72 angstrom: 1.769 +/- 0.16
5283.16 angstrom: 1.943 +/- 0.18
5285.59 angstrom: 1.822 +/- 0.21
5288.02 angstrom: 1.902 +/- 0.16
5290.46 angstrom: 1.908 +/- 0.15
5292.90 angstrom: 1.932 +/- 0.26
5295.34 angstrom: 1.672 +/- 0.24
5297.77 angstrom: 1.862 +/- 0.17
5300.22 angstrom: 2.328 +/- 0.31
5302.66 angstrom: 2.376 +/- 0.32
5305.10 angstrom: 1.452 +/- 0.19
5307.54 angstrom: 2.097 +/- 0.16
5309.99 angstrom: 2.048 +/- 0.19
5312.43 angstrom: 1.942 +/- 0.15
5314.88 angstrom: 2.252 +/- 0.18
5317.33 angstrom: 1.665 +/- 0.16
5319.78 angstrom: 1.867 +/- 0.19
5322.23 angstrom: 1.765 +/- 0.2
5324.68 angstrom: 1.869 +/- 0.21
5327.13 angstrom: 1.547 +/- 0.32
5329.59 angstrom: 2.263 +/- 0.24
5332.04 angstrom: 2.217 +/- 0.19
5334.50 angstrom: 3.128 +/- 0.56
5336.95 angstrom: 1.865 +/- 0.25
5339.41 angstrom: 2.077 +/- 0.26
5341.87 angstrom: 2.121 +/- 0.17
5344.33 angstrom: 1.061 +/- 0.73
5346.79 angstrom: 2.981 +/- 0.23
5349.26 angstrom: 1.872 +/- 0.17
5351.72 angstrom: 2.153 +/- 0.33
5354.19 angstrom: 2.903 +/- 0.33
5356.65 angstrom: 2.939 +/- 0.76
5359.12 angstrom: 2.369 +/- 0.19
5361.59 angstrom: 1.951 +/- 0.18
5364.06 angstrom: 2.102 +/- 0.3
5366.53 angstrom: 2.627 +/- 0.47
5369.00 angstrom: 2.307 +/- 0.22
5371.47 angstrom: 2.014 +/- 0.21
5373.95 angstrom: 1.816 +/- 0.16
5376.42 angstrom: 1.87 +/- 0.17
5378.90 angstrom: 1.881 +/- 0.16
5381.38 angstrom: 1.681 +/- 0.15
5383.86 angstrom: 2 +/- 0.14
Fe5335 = 3.25 angstrom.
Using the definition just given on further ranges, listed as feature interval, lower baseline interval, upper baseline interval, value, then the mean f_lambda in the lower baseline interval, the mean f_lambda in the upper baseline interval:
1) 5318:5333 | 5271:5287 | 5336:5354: 0.7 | 1.85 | 2.07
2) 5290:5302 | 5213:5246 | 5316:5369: 1.9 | 2.58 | 2.16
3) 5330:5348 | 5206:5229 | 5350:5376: 1.4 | 2.89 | 2.3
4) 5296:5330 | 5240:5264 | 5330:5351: 3.1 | 2.07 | 2.17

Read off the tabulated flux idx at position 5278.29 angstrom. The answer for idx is 1.692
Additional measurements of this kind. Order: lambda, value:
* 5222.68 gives 4.815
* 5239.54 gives 1.795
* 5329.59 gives 2.263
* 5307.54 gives 2.097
